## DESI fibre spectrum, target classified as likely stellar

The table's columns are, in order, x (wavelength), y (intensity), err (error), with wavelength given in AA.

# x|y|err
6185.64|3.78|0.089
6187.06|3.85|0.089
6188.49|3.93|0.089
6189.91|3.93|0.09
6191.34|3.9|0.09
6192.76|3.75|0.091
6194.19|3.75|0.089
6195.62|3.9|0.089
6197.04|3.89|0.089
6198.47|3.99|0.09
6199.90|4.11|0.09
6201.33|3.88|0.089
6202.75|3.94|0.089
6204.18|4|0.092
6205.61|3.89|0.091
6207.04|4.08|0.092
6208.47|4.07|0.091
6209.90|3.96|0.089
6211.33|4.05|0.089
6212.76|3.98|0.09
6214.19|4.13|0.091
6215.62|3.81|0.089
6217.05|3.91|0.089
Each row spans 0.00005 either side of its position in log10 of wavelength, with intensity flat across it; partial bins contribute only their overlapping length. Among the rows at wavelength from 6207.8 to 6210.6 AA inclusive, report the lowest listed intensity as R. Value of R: 3.96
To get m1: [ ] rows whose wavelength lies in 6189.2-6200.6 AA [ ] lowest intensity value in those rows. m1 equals 3.75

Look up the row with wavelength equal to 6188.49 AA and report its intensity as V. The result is 3.93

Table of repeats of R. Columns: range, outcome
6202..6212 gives 3.89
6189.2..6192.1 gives 3.9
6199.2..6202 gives 3.88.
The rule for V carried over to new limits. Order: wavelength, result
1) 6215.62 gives 3.81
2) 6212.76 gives 3.98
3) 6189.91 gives 3.93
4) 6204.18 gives 4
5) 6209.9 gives 3.96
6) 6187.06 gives 3.85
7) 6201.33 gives 3.88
